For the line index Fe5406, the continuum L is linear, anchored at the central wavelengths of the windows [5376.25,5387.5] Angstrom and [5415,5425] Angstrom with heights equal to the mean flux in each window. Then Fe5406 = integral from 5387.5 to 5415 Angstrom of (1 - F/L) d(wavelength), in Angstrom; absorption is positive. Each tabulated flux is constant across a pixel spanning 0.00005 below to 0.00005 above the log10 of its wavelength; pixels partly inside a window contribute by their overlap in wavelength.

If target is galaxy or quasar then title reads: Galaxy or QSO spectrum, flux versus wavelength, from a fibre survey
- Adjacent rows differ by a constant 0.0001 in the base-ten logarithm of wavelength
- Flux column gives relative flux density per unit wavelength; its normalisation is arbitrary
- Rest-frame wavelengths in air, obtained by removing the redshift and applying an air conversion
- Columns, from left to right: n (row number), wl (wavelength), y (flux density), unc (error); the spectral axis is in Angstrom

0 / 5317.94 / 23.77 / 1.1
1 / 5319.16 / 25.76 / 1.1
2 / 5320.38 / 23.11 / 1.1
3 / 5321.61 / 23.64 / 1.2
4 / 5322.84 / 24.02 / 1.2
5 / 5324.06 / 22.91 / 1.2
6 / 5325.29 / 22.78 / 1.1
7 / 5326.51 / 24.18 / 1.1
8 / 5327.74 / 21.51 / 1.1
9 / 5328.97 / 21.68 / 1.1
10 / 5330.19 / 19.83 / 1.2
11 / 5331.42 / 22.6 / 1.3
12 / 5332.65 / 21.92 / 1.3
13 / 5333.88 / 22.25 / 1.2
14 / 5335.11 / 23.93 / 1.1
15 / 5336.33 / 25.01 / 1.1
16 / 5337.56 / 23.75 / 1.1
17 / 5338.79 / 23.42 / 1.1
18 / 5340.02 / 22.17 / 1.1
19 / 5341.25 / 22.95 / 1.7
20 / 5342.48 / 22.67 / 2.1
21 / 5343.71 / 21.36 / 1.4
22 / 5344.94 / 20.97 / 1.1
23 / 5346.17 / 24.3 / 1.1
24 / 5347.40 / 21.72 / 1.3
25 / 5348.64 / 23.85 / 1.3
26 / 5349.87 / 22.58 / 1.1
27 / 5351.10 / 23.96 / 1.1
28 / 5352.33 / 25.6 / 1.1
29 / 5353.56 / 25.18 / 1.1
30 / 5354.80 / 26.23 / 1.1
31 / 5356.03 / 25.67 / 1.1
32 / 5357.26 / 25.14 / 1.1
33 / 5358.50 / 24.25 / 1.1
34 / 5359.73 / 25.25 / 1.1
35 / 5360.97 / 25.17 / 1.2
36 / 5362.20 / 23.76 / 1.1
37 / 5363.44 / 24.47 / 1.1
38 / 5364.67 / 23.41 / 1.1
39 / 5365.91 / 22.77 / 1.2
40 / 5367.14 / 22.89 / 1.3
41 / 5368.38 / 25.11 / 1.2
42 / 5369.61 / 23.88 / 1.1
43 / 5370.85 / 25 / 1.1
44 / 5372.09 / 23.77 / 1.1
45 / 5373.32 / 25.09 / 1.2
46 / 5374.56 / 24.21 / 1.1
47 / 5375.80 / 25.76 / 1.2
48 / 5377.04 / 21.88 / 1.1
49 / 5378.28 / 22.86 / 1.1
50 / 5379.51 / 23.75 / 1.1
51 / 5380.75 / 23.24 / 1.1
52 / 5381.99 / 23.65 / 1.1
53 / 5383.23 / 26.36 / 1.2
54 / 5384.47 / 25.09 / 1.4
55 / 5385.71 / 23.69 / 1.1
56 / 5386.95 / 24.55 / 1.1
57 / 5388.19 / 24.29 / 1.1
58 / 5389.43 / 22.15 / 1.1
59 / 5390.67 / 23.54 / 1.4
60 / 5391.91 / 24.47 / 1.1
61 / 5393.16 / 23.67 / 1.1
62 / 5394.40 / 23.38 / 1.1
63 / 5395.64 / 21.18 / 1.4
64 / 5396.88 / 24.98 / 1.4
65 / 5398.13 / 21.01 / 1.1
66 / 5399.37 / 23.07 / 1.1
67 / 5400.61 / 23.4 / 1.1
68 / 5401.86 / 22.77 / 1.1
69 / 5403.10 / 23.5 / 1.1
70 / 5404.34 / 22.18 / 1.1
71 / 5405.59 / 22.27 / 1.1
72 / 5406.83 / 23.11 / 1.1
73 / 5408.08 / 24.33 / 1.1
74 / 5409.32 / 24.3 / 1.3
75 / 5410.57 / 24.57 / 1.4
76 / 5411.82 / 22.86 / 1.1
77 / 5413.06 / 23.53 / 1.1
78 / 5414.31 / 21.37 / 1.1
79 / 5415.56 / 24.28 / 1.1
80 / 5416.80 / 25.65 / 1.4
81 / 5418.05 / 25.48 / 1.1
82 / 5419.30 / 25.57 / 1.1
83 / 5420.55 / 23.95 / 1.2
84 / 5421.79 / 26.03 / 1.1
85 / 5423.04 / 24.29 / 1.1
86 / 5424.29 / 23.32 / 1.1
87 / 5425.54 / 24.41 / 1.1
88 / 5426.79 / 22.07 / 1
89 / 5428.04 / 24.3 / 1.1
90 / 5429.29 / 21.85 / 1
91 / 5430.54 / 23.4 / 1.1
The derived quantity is 1.4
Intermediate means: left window 23.9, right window 24.8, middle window 23.2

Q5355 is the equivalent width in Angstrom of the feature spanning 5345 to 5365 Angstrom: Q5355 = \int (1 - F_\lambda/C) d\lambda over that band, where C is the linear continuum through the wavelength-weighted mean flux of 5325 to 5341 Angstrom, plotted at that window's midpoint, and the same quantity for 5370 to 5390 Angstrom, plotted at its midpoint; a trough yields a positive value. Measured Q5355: -0.8 Angstrom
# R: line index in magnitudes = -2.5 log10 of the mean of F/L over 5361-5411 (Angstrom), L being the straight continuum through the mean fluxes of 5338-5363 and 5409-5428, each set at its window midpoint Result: 0.01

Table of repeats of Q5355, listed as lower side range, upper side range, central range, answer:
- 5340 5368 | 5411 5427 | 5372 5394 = -0.1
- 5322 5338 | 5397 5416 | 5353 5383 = -1.7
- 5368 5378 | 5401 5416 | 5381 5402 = 0.1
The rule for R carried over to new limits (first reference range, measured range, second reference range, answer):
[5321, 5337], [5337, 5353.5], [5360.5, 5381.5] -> 0.01 mag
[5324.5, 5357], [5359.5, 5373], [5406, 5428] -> -0.03 mag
